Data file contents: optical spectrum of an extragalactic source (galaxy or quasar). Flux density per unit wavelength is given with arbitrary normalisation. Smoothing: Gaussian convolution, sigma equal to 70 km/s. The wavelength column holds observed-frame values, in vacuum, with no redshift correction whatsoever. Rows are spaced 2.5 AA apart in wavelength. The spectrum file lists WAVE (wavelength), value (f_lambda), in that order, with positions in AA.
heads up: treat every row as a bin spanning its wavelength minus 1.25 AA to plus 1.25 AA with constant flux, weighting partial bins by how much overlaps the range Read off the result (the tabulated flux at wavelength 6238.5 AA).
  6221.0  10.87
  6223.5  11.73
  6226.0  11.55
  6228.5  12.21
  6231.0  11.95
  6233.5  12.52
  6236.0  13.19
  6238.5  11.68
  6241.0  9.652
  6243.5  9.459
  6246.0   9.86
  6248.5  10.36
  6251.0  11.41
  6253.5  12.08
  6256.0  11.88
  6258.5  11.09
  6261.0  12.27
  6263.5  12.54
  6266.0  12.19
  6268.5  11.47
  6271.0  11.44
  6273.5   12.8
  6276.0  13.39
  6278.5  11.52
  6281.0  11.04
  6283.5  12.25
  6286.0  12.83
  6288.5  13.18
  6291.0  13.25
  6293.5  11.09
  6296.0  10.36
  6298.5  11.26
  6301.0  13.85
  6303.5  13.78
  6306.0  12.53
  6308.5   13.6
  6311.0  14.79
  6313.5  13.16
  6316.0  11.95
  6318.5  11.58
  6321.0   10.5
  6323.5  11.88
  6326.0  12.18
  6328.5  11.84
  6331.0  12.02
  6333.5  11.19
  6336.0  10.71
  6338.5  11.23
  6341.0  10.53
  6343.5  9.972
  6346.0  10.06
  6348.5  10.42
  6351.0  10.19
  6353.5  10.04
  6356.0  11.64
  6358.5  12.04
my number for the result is 11.68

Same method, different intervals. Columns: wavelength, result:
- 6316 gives 11.95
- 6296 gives 10.36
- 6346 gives 10.06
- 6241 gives 9.652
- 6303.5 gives 13.78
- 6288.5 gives 13.18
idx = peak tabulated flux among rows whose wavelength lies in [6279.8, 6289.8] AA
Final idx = 13.18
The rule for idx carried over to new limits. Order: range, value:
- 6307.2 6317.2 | 14.79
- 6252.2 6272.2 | 12.54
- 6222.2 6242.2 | 13.19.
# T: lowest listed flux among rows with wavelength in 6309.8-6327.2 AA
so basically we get 10.5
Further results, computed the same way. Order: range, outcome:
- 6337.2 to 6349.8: 9.972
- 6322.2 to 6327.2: 11.88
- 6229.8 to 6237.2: 11.95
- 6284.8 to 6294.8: 11.09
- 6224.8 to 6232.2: 11.55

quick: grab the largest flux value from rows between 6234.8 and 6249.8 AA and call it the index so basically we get 13.19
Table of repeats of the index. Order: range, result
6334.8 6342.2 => 11.23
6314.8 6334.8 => 12.18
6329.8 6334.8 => 12.02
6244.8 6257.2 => 12.08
